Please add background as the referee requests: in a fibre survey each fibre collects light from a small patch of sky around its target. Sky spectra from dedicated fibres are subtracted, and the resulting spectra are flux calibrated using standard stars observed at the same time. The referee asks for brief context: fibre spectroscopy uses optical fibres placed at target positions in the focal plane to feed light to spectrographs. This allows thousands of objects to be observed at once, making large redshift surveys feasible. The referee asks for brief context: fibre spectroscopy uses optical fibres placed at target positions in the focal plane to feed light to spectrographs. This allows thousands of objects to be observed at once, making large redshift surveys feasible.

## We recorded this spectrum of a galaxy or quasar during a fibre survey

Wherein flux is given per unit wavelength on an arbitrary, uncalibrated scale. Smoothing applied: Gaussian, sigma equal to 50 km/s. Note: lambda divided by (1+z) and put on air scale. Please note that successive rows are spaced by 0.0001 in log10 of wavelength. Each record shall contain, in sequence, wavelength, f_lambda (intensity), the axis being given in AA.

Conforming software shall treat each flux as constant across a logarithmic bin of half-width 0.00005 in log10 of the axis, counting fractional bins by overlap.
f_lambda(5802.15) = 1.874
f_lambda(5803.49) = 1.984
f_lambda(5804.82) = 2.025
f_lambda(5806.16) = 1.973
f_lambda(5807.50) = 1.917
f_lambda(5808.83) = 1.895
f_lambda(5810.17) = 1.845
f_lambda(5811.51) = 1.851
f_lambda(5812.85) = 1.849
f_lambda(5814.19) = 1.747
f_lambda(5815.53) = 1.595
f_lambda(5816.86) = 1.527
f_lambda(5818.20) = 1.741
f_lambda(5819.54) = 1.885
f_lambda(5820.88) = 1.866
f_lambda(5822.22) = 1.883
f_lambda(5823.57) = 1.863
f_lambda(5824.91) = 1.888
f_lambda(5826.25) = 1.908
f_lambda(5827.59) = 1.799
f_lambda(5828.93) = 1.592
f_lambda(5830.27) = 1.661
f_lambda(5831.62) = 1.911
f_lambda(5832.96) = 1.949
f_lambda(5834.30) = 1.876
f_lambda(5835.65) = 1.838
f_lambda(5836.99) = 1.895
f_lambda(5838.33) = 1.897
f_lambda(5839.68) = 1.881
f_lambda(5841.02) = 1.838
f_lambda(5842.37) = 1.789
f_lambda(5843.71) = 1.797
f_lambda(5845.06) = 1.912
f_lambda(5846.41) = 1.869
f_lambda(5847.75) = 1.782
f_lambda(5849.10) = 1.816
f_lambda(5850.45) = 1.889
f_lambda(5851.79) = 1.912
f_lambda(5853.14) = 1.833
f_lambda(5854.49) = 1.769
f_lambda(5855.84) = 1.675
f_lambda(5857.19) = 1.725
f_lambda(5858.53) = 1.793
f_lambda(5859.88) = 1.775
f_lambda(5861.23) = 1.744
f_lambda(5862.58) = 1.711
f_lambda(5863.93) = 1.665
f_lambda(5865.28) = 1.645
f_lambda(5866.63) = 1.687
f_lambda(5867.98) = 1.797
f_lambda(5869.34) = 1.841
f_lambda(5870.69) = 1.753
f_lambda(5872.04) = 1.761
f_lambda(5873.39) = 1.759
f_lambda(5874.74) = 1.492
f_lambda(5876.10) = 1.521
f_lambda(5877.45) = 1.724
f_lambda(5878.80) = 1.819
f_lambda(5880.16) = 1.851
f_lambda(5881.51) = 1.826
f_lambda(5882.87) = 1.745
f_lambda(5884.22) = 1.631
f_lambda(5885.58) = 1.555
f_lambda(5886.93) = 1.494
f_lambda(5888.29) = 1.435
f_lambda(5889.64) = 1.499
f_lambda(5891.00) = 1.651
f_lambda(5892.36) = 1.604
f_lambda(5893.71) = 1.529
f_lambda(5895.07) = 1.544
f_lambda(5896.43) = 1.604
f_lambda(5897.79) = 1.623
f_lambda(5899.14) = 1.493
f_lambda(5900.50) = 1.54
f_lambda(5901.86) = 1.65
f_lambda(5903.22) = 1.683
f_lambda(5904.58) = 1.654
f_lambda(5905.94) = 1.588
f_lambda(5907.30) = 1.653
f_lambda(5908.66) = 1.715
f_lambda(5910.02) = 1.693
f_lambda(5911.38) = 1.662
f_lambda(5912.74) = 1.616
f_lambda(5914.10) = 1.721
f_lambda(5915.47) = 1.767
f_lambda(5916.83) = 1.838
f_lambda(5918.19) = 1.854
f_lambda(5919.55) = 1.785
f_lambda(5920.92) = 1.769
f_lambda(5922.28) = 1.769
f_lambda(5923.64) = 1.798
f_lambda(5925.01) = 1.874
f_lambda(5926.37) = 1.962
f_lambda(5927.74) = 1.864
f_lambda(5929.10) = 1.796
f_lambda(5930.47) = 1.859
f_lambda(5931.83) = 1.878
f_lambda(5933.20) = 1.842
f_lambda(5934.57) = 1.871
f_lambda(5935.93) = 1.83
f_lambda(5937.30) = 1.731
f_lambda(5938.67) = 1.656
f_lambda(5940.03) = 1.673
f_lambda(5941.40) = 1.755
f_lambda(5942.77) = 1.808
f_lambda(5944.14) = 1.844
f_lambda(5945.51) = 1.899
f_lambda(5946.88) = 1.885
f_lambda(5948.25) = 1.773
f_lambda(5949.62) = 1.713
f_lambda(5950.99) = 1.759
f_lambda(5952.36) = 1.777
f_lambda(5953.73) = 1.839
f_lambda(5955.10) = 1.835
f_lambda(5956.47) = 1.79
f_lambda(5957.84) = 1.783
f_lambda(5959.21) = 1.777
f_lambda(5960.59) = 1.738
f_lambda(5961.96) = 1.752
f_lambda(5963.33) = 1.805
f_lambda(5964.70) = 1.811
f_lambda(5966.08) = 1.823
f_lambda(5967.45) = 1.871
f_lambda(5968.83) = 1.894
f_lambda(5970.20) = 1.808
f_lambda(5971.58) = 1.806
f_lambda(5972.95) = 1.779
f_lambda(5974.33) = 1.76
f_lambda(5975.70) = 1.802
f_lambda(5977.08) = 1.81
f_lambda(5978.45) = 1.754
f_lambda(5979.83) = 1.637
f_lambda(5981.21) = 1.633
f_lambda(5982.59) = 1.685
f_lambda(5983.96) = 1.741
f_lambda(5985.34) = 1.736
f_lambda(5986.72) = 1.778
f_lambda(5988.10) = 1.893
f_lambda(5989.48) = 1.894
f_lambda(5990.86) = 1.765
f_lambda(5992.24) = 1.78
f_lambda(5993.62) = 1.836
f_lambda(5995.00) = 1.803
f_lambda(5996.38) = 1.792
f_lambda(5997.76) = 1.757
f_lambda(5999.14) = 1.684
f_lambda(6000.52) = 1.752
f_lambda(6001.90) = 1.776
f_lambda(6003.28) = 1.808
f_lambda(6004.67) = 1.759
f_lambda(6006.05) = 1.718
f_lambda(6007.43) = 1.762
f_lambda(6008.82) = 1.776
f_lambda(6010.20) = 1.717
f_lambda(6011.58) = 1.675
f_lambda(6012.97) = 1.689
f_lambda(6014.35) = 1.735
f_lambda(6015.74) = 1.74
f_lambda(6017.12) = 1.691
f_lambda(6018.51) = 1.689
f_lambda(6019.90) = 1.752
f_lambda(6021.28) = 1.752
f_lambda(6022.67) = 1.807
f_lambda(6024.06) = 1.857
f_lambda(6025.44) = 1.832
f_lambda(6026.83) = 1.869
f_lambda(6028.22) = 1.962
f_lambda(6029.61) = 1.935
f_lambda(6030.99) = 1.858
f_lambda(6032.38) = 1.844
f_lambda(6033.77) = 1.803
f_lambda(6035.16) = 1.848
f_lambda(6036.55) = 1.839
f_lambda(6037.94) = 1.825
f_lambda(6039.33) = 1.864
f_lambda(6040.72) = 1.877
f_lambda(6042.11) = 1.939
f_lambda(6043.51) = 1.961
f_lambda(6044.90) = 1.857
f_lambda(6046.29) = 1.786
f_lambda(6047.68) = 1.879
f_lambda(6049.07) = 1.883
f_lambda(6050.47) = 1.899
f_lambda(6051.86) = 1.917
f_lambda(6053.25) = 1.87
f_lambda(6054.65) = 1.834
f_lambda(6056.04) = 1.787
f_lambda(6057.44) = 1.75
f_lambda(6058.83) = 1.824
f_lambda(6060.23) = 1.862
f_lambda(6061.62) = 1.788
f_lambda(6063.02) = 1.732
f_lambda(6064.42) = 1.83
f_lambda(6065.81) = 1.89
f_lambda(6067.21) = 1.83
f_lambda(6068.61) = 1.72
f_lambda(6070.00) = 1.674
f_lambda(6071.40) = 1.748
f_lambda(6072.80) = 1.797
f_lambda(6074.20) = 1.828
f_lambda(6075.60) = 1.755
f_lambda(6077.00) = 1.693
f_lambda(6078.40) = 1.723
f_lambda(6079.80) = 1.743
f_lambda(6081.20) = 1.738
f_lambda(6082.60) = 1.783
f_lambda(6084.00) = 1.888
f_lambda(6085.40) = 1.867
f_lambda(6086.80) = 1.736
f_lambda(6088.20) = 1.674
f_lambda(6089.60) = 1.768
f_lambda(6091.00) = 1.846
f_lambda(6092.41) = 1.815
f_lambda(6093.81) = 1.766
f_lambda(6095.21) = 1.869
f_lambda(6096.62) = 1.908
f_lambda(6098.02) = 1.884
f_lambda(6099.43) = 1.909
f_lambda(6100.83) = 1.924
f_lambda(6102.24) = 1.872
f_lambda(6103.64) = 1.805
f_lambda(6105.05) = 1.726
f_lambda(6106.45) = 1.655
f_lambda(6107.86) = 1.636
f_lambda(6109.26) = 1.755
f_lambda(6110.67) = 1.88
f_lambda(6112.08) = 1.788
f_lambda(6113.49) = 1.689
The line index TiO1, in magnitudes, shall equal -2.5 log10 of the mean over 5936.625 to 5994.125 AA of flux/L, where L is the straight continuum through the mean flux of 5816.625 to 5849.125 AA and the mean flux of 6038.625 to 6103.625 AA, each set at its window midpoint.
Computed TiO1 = 0.03 mag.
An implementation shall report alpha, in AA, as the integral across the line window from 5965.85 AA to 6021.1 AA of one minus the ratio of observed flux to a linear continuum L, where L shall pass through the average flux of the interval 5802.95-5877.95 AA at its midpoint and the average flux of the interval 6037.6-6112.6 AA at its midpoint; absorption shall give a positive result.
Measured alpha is 1.36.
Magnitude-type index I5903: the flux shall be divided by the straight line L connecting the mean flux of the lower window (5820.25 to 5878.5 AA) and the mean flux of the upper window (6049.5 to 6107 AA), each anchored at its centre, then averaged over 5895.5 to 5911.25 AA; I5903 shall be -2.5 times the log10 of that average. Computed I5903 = 0.11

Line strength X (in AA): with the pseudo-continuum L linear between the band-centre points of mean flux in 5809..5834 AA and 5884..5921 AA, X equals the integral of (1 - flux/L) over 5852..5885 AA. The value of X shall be -0.5 AA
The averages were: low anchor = 1.8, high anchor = 1.64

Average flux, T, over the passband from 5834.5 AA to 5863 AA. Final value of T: 1.82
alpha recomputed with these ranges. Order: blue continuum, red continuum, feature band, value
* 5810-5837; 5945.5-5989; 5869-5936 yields 3.3 AA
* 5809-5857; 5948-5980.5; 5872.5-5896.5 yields 2.4 AA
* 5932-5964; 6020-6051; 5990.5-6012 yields 0.8 AA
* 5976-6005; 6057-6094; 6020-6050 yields -1.4 AA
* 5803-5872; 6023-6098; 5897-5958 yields 2.0 AA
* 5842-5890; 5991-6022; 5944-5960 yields -0.6 AA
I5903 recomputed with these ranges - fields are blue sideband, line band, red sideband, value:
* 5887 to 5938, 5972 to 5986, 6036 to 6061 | 0.03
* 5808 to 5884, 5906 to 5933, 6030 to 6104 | 0.01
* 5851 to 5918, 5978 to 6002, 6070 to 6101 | -0.01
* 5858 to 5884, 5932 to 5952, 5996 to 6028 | -0.03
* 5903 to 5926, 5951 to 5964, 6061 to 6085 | -0.03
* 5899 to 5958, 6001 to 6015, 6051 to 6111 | 0.02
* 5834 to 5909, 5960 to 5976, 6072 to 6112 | -0.03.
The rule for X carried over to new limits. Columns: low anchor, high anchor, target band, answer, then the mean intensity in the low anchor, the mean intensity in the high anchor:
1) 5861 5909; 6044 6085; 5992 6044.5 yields -1.0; 1.65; 1.8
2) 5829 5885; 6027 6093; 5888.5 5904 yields 1.8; 1.78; 1.82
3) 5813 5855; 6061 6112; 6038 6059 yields -0.8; 1.82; 1.79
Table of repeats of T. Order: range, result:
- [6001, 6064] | 1.81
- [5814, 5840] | 1.81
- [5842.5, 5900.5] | 1.7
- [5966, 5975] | 1.82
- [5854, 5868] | 1.72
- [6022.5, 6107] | 1.82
